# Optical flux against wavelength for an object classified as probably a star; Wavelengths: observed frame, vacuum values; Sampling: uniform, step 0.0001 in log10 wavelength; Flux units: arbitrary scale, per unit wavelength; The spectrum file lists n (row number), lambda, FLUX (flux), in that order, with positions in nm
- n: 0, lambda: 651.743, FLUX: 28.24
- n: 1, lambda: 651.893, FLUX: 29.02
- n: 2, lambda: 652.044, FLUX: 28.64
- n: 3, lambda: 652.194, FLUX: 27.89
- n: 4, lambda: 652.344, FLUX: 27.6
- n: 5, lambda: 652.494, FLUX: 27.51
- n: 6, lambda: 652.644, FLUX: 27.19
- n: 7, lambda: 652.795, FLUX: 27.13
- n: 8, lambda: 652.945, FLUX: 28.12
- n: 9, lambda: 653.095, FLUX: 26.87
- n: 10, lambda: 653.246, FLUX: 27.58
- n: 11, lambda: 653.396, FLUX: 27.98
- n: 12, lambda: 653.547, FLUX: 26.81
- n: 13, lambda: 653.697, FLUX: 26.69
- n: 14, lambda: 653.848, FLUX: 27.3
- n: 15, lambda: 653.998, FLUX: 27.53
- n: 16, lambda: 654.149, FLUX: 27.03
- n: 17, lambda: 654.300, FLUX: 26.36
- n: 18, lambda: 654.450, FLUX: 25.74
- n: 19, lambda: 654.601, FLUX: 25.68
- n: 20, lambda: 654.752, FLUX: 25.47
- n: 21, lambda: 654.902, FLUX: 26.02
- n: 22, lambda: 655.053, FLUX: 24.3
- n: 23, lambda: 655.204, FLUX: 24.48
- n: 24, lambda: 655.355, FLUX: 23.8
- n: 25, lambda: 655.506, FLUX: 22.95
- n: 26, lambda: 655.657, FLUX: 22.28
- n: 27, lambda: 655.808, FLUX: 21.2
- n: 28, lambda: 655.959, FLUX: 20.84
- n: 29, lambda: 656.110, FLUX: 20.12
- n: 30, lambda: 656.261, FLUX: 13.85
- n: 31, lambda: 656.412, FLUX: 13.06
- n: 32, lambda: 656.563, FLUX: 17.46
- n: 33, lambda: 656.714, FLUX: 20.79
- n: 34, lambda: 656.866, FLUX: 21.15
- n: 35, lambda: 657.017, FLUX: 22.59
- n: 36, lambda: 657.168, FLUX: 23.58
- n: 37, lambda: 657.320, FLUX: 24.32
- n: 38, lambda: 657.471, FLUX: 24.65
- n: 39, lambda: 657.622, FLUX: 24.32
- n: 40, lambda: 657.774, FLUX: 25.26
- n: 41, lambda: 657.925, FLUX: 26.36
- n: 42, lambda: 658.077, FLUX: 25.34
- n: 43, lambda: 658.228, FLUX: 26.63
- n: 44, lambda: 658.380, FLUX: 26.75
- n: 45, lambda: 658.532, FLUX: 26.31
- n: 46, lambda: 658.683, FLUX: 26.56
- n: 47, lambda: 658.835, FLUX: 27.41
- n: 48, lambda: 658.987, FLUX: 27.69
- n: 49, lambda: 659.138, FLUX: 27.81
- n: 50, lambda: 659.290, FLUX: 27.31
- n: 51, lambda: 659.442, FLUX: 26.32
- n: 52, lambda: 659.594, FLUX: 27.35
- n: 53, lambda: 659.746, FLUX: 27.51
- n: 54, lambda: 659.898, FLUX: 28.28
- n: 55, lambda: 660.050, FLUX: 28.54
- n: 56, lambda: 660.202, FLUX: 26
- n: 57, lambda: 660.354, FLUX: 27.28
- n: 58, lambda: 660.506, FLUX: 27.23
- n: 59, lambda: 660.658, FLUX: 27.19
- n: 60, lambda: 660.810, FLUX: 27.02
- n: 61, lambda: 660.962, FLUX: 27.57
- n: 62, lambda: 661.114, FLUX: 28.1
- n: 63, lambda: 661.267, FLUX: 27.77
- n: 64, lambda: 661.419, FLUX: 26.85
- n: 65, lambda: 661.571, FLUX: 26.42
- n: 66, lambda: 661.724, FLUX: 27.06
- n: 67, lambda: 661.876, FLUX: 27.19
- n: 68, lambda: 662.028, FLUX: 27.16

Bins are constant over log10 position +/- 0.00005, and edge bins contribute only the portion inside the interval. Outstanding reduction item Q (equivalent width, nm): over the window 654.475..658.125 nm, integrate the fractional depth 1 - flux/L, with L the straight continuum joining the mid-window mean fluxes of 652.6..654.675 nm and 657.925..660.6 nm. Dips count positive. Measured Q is 0.61 nm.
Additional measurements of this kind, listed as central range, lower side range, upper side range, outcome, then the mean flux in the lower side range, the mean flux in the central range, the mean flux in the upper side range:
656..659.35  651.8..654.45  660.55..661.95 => 0.46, 27.4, 23.6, 27.2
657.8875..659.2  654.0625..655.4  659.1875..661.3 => 0.00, 25.5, 26.8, 27.4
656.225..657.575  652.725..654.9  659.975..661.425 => 0.33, 26.9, 20.4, 27.4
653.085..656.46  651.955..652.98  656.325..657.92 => 0.11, 27.7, 24.1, 21.9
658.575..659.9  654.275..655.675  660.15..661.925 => -0.04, 24.8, 27.3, 27.2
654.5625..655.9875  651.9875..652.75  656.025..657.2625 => -0.12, 27.7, 23.7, 19.2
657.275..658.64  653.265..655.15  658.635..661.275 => 0.07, 26.4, 25.6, 27.4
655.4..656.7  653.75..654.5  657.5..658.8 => 0.36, 26.8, 19.2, 25.9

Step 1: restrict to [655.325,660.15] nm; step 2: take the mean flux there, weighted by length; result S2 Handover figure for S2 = 24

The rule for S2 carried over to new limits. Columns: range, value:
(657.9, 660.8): 27.1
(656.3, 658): 22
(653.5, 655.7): 25.5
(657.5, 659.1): 26.3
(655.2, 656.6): 19.8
